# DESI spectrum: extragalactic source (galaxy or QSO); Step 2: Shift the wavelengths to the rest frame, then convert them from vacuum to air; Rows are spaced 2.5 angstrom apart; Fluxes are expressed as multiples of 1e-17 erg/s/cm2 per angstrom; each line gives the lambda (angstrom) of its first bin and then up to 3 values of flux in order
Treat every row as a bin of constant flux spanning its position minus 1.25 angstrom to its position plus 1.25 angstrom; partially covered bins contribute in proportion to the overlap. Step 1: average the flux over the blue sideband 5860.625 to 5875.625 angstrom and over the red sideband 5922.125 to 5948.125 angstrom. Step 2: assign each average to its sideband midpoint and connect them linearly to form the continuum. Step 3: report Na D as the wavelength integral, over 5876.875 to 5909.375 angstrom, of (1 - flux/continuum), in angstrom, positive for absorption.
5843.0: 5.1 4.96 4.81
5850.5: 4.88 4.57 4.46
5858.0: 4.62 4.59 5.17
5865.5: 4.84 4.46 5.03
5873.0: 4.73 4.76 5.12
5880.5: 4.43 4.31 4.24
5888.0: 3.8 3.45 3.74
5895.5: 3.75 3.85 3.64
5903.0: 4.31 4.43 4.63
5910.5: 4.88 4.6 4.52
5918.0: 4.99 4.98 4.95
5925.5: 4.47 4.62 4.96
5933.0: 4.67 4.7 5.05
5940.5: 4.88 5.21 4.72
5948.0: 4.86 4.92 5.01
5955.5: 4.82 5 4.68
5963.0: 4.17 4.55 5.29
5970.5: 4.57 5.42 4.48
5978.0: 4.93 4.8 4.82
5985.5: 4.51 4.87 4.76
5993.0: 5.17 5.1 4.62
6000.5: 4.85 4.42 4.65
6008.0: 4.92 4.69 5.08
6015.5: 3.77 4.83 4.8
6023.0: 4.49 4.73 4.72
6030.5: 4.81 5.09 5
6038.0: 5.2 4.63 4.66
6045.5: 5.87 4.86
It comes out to 4.7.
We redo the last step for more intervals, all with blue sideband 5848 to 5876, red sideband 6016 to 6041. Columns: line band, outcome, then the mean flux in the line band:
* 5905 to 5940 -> 0.05 angstrom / 4.76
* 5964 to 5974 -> -0.30 angstrom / 4.93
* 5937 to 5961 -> -0.74 angstrom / 4.92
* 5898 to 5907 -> 1.24 angstrom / 4.1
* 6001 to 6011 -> 0.24 angstrom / 4.68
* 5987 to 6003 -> -0.22 angstrom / 4.86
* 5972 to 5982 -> -0.23 angstrom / 4.89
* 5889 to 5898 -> 2.03 angstrom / 3.68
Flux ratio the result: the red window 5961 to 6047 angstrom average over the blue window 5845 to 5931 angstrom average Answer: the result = 1.1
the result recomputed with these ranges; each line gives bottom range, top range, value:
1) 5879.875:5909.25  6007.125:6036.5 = 1.17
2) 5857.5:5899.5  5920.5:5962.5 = 1.10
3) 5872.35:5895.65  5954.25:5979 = 1.13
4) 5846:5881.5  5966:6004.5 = 1.02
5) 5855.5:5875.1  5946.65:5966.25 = 1.00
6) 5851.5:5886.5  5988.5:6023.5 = 1.01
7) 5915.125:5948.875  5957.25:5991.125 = 0.99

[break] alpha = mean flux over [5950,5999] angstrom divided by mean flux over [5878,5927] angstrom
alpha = 1.11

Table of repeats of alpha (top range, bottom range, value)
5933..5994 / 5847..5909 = 1.09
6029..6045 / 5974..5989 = 1.04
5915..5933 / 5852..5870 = 1.02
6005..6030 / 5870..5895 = 1.08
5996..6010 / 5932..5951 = 0.97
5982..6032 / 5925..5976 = 0.98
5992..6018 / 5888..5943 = 1.06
